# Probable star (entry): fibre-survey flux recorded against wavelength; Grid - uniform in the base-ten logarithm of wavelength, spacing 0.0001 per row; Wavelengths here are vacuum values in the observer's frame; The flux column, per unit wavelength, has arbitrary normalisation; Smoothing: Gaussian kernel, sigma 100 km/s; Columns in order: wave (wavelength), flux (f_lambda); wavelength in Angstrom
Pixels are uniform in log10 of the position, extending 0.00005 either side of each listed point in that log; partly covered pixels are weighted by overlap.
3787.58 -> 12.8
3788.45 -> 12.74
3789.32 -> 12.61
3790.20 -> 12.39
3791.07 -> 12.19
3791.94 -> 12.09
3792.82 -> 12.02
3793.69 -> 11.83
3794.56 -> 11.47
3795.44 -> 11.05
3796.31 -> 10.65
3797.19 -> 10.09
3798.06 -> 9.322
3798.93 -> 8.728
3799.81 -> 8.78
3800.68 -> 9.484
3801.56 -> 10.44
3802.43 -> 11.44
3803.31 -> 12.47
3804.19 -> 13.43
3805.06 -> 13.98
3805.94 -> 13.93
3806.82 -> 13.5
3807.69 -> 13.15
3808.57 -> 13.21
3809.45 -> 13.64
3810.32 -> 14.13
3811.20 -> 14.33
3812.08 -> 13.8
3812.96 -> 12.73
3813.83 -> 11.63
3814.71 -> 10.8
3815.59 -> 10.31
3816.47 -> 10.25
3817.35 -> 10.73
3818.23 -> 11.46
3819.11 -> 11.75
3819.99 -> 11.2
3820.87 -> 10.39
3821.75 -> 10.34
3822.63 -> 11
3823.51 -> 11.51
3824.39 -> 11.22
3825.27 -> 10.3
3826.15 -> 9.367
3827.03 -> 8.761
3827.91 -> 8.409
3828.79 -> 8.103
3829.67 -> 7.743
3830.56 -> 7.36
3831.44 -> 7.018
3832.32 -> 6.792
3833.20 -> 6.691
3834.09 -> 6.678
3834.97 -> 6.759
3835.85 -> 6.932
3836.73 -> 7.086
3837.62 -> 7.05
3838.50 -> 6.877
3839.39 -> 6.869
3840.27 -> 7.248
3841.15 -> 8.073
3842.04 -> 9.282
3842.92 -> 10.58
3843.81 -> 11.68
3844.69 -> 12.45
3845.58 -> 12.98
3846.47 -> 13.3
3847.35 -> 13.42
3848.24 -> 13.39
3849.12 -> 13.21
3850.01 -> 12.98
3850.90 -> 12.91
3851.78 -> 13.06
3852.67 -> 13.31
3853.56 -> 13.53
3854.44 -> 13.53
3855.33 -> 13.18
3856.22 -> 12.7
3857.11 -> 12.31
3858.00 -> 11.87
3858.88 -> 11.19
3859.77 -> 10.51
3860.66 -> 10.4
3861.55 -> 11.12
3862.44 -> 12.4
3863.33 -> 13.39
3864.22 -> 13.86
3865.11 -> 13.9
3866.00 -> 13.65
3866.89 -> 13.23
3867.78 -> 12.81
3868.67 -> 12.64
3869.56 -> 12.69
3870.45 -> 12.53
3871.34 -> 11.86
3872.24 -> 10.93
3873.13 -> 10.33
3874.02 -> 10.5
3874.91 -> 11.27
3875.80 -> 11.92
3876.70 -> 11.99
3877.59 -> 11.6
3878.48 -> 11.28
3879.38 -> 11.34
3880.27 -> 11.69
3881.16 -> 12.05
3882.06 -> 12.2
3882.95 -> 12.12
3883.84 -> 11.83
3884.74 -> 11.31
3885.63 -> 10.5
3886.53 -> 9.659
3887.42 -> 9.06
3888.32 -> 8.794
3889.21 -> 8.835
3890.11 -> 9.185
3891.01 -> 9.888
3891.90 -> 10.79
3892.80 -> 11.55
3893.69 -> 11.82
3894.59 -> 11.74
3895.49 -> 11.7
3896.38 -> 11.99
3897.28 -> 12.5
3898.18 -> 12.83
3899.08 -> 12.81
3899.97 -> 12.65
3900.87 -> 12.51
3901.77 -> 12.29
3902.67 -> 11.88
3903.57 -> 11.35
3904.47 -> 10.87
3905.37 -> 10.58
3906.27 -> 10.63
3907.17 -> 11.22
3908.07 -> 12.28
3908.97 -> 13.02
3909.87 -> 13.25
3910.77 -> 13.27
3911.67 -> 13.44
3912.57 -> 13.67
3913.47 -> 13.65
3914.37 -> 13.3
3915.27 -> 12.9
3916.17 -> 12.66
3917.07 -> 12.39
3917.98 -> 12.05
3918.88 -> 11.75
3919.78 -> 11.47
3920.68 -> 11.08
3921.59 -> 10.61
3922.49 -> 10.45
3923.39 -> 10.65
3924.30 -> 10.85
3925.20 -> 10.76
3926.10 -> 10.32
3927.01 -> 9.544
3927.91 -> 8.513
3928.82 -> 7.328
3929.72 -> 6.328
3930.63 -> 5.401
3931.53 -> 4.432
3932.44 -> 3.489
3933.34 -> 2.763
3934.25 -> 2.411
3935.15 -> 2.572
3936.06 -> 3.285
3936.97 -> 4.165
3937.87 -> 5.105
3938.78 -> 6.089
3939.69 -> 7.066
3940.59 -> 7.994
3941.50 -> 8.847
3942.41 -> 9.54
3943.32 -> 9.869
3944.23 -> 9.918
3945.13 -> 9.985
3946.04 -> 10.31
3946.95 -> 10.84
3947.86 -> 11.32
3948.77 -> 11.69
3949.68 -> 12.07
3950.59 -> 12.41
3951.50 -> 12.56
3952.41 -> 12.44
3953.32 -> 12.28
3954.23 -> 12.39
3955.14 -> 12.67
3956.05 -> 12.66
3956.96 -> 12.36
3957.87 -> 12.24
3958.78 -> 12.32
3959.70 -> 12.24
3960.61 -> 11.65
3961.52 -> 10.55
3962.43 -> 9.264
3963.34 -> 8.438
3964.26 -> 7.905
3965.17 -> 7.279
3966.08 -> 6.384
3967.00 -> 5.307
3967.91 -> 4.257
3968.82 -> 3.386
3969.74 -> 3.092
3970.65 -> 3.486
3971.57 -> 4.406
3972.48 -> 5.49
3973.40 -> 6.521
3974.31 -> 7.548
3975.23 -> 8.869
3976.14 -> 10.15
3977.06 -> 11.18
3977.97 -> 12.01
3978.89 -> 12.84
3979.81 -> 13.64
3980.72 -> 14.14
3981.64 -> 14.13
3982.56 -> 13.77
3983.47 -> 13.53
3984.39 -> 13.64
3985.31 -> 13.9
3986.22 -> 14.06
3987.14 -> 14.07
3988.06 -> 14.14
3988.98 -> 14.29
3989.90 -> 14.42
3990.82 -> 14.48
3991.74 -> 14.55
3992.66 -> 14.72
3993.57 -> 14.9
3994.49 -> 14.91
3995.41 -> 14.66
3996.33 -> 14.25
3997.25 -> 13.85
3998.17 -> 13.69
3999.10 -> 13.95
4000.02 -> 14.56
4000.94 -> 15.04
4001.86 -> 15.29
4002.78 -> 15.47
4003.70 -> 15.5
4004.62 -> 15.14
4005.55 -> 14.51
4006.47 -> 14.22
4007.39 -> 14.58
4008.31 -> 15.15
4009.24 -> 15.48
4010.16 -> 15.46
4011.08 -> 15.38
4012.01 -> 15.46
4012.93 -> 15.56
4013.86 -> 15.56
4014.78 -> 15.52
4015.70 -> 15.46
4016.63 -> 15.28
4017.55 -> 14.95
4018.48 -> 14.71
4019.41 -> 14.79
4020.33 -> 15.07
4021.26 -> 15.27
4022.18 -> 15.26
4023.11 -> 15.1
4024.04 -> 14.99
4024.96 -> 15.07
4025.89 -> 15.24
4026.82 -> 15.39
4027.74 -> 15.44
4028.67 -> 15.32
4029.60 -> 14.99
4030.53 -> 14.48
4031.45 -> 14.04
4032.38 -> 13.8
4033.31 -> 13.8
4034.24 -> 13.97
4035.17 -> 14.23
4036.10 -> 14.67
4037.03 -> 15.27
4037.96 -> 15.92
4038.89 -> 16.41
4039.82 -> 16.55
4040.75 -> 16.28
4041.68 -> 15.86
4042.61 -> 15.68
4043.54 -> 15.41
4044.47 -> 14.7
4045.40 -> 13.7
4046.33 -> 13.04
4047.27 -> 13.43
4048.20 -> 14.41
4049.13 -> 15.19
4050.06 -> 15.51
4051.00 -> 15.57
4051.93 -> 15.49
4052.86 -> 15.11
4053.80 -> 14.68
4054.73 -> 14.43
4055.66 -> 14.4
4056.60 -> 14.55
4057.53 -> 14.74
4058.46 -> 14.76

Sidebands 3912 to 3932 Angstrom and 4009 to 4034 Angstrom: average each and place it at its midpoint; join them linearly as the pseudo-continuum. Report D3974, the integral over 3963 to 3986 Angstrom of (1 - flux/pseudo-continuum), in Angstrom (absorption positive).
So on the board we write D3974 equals 6.9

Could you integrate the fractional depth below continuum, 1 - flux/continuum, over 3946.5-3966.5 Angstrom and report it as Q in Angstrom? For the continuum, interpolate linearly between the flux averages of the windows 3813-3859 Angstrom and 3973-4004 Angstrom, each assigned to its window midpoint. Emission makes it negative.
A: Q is 2.6 Angstrom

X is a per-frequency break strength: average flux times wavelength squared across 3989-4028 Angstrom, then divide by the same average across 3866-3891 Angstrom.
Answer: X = 1.4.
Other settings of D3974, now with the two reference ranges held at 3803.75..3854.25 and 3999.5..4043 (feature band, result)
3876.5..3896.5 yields 1.8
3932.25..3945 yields 6.9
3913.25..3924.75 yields 0.9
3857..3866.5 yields -0.6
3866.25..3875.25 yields -0.2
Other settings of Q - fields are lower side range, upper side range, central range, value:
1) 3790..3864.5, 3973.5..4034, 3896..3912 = 0.3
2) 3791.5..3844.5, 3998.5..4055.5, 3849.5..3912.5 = -1.0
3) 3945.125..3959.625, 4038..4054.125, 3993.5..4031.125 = -2.7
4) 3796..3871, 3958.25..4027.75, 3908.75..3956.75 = 9.1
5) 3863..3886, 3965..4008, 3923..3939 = 7.6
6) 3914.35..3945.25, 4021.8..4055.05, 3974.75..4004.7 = -4.6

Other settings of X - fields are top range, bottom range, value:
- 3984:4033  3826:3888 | 1.47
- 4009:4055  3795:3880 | 1.49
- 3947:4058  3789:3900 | 1.29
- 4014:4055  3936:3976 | 1.75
